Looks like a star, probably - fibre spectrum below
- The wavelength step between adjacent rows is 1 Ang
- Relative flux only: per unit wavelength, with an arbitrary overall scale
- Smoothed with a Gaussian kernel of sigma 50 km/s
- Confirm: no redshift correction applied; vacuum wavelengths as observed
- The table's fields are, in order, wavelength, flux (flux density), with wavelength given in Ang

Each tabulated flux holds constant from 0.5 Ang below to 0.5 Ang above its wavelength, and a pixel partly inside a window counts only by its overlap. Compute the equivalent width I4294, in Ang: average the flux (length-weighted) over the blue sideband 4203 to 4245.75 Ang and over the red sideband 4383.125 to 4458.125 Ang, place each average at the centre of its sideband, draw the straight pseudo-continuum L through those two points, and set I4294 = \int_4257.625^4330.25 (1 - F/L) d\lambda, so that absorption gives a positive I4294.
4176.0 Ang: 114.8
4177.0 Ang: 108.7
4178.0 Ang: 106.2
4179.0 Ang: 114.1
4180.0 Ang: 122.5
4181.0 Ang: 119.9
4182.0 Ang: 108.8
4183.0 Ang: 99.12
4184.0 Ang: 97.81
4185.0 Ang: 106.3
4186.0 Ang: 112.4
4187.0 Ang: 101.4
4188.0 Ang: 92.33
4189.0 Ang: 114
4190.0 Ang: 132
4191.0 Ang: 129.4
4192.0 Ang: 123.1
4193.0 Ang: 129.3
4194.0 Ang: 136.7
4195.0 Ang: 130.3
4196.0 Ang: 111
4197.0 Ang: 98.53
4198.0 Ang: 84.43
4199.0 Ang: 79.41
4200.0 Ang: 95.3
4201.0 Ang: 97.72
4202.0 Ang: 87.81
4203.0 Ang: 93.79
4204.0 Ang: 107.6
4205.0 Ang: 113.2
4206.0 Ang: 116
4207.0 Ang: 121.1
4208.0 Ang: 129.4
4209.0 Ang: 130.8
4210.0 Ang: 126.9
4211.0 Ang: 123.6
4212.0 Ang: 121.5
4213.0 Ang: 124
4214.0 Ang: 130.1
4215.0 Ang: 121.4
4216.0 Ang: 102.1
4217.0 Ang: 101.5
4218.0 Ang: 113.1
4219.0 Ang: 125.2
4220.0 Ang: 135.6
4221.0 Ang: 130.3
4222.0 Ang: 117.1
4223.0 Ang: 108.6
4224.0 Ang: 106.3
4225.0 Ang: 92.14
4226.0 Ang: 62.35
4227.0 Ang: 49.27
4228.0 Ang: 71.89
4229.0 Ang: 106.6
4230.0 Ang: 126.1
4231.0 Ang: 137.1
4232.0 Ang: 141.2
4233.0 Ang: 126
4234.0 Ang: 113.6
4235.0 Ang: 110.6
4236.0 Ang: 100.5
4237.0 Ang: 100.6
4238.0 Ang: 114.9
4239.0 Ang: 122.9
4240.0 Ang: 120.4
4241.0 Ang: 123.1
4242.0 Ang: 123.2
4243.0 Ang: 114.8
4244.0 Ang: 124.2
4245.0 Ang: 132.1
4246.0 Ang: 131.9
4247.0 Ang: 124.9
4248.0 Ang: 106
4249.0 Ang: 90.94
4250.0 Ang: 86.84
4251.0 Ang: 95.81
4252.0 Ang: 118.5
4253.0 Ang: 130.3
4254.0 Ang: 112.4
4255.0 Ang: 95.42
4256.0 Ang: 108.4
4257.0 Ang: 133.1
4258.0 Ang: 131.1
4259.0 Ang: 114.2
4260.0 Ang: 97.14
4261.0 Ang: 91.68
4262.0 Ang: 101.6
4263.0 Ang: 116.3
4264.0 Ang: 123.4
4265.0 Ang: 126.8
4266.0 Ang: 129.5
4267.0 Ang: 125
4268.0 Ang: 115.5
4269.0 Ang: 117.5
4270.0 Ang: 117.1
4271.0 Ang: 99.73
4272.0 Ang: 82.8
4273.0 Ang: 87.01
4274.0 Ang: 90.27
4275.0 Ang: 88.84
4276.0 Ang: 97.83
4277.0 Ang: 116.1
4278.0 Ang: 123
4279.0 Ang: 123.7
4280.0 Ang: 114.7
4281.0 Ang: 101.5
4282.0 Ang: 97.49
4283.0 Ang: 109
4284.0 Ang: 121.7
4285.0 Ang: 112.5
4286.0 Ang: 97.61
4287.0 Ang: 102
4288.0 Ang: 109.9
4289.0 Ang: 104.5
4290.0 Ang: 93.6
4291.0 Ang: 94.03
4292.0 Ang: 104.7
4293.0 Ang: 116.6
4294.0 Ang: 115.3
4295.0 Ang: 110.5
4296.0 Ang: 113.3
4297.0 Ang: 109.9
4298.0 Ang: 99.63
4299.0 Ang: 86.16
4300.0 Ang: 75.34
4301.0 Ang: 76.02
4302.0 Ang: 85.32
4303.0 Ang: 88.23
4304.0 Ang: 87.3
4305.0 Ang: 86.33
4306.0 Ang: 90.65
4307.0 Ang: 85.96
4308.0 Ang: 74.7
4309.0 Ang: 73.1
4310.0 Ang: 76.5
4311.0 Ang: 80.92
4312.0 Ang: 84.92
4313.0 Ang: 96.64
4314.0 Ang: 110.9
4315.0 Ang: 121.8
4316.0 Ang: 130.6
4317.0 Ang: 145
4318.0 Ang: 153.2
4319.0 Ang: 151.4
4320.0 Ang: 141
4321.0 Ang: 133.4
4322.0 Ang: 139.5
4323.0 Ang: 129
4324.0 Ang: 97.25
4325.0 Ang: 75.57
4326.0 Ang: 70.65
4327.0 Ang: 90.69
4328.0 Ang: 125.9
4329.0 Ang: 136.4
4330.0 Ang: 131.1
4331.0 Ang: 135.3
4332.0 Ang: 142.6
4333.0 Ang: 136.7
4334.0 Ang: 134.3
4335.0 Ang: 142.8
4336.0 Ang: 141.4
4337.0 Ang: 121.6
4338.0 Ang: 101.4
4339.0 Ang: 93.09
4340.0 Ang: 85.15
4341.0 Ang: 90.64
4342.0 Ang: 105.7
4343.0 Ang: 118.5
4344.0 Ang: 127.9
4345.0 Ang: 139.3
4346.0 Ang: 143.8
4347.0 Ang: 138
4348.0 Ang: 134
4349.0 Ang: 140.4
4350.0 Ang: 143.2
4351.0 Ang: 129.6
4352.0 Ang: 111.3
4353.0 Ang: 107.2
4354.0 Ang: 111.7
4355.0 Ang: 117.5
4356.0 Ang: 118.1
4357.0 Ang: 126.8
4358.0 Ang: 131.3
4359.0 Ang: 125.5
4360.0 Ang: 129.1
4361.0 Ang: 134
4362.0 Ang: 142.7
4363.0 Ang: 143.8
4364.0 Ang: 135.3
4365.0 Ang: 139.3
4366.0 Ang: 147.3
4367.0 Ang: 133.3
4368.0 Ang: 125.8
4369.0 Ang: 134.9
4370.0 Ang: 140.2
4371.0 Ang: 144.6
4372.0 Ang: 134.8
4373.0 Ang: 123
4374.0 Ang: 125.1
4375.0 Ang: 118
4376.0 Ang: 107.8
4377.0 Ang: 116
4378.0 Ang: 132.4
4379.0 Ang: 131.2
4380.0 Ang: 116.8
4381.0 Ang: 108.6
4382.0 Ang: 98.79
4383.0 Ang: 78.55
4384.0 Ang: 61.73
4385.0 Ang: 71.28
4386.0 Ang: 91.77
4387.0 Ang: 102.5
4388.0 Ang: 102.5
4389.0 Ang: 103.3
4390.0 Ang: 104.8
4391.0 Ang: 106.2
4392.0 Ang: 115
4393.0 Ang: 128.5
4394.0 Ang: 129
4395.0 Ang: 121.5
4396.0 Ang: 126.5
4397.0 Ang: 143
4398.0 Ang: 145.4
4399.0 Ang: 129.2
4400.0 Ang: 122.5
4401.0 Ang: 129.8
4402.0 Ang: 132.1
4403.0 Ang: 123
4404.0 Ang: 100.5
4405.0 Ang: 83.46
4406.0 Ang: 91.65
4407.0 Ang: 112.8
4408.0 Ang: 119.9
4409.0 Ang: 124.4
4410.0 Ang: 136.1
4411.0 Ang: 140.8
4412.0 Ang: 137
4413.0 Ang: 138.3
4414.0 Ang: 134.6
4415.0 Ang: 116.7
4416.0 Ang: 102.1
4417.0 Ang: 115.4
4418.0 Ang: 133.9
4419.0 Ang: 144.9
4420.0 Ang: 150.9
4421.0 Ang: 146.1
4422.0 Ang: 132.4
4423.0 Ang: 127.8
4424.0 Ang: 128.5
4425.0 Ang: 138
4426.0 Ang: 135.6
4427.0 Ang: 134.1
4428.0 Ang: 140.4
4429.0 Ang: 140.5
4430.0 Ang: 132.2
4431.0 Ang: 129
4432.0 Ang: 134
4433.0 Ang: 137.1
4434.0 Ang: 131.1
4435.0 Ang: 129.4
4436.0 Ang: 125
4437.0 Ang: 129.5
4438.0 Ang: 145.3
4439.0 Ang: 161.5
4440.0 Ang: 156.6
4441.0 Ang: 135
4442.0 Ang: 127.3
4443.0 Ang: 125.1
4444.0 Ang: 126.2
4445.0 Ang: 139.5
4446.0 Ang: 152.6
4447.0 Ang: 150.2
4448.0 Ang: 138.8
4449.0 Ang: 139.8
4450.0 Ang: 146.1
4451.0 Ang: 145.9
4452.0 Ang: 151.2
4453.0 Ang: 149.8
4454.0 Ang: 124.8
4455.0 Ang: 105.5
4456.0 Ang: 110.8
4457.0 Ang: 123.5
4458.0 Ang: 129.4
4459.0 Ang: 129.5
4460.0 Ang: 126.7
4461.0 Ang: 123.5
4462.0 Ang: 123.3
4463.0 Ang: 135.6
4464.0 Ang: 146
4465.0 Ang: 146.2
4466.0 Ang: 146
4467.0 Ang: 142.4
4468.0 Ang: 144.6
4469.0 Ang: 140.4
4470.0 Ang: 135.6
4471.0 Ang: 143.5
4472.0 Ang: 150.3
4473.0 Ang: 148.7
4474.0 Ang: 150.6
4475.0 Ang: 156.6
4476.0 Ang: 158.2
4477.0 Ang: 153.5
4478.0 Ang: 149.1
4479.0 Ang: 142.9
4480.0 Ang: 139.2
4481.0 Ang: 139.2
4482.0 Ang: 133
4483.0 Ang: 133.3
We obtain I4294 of 7.6 Ang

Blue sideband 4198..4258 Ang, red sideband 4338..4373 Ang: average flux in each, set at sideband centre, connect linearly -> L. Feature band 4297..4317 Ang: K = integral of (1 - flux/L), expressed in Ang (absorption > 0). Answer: 4.8 Ang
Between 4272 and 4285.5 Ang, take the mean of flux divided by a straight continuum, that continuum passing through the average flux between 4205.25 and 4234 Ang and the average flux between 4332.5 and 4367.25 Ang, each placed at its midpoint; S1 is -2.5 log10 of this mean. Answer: 0.14 mag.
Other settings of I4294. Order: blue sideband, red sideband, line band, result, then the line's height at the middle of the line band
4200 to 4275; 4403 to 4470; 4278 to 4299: 1.7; 117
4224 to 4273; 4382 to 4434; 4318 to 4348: -1.4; 117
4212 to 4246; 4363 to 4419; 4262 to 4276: 0.8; 115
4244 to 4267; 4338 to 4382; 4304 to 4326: 2.4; 120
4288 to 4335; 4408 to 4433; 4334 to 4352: -1.3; 115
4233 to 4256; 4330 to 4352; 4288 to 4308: 4.1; 120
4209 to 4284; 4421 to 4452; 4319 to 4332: 0.3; 123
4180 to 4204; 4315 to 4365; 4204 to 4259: -0.8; 113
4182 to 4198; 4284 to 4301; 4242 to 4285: -2.3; 106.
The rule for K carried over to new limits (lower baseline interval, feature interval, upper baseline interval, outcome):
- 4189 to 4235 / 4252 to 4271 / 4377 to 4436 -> -0.1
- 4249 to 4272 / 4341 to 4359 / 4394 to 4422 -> -0.7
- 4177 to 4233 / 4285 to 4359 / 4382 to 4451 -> 4.6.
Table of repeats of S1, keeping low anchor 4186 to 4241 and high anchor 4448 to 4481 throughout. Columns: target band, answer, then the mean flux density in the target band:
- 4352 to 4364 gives 0.02 mag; 126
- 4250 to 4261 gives 0.05 mag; 111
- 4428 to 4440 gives -0.01 mag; 137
